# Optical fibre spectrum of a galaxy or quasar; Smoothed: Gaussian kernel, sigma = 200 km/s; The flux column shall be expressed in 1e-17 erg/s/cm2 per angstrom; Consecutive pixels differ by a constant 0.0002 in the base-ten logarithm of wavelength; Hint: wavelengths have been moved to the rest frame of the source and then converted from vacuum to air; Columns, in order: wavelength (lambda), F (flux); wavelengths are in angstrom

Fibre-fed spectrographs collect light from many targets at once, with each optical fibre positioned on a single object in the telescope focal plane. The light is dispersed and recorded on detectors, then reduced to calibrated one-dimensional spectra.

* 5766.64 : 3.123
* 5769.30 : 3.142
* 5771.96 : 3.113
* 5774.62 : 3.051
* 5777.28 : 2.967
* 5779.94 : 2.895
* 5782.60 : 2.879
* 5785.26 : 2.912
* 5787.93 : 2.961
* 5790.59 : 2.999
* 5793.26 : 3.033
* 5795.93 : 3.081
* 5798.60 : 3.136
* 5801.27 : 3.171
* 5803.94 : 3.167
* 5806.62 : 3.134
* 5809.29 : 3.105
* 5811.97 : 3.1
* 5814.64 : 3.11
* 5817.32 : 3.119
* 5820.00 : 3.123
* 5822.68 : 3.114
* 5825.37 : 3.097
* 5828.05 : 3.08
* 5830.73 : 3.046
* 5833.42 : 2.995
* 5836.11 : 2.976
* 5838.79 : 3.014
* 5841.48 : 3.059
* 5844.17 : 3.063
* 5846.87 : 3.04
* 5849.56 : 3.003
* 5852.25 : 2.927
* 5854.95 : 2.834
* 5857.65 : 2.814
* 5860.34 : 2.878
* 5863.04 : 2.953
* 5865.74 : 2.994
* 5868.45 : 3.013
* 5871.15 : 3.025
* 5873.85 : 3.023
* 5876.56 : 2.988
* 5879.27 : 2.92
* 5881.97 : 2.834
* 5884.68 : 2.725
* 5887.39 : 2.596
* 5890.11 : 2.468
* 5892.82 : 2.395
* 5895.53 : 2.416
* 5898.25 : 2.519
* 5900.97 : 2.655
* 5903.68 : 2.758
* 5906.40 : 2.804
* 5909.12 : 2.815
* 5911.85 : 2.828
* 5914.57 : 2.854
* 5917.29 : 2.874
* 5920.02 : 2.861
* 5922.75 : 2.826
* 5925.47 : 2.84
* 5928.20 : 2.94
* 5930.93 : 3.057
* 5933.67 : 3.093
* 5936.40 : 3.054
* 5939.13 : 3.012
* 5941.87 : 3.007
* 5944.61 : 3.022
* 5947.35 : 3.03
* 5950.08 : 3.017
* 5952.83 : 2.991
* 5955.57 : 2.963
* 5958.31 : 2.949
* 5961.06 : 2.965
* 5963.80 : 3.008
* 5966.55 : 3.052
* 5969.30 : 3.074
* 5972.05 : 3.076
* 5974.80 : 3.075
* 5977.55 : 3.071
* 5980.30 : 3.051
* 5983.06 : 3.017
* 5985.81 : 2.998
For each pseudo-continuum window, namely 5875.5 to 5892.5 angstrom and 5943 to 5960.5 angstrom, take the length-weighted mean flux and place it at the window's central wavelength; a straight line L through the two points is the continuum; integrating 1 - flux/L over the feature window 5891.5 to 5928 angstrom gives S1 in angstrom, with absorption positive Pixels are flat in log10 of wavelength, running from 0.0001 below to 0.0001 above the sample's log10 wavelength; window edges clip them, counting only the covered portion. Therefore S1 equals 1.3 angstrom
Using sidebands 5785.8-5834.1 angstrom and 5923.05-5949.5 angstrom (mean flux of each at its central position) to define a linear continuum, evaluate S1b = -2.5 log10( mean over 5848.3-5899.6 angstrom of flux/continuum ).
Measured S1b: 0.09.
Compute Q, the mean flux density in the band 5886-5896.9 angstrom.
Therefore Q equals 2.47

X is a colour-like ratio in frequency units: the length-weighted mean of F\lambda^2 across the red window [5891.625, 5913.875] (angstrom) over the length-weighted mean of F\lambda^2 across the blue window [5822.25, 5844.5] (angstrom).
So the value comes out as 0.9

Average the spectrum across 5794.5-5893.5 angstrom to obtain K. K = 2.98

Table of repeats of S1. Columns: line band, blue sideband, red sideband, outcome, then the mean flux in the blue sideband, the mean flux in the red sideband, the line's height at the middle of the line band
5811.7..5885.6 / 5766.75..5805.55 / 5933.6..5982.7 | 1.0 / 3.04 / 3.03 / 3.03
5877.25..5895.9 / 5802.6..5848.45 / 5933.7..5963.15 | 2.4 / 3.08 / 3.01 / 3.04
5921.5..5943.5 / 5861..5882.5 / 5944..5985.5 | 0.2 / 2.97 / 3.02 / 3.01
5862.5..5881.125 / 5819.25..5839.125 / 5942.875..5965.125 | 0.3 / 3.06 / 2.99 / 3.03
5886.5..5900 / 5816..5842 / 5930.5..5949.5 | 2.5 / 3.06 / 3.04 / 3.05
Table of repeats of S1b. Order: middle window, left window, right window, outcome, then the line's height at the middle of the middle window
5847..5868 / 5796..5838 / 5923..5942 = 0.048 mag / 3.06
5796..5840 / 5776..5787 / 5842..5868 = -0.058 mag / 2.93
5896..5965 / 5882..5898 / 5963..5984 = -0.043 mag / 2.79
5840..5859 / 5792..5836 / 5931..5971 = 0.041 mag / 3.08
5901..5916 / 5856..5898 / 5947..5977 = 0.030 mag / 2.88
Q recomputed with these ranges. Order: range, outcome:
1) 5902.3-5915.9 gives 2.81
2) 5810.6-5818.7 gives 3.11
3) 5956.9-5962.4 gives 2.96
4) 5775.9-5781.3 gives 2.93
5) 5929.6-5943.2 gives 3.04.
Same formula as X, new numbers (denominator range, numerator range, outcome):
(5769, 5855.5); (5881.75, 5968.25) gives 0.97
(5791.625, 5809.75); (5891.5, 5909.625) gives 0.87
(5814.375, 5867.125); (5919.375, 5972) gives 1.03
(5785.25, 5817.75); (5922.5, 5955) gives 1.02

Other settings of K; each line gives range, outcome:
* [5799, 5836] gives 3.1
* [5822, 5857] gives 3.01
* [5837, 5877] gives 2.98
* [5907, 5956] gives 2.95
